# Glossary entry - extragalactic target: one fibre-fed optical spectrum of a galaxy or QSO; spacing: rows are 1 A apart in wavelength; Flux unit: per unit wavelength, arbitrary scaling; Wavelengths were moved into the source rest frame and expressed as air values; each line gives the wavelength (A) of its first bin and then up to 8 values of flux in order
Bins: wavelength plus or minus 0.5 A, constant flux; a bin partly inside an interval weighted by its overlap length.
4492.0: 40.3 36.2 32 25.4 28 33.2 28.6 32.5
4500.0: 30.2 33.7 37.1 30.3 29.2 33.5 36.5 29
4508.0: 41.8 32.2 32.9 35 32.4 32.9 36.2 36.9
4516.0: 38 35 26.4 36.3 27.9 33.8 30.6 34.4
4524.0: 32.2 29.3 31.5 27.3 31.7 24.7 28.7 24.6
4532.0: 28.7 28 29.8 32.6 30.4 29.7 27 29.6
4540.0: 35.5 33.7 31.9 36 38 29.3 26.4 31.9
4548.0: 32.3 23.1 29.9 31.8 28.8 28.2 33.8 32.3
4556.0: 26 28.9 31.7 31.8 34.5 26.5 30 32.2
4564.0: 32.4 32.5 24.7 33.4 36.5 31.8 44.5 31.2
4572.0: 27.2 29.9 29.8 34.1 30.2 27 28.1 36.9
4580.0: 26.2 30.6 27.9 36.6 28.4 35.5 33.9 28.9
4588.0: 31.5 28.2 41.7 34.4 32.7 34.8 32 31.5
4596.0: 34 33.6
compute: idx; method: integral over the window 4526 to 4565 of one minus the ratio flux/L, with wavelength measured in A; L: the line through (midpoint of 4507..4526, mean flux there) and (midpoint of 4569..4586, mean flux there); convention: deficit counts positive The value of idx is 2.7 A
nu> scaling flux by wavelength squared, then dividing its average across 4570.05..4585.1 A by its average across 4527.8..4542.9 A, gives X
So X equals 1.05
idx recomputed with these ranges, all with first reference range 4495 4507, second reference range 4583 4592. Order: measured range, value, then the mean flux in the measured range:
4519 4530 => 0.5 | 30.5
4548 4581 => 1.8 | 30.8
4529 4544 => 0.8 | 30.5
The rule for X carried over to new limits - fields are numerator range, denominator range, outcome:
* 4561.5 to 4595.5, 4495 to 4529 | 1.02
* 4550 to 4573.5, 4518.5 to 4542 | 1.04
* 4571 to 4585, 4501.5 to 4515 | 0.93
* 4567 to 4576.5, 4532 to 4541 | 1.10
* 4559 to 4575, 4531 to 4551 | 1.05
